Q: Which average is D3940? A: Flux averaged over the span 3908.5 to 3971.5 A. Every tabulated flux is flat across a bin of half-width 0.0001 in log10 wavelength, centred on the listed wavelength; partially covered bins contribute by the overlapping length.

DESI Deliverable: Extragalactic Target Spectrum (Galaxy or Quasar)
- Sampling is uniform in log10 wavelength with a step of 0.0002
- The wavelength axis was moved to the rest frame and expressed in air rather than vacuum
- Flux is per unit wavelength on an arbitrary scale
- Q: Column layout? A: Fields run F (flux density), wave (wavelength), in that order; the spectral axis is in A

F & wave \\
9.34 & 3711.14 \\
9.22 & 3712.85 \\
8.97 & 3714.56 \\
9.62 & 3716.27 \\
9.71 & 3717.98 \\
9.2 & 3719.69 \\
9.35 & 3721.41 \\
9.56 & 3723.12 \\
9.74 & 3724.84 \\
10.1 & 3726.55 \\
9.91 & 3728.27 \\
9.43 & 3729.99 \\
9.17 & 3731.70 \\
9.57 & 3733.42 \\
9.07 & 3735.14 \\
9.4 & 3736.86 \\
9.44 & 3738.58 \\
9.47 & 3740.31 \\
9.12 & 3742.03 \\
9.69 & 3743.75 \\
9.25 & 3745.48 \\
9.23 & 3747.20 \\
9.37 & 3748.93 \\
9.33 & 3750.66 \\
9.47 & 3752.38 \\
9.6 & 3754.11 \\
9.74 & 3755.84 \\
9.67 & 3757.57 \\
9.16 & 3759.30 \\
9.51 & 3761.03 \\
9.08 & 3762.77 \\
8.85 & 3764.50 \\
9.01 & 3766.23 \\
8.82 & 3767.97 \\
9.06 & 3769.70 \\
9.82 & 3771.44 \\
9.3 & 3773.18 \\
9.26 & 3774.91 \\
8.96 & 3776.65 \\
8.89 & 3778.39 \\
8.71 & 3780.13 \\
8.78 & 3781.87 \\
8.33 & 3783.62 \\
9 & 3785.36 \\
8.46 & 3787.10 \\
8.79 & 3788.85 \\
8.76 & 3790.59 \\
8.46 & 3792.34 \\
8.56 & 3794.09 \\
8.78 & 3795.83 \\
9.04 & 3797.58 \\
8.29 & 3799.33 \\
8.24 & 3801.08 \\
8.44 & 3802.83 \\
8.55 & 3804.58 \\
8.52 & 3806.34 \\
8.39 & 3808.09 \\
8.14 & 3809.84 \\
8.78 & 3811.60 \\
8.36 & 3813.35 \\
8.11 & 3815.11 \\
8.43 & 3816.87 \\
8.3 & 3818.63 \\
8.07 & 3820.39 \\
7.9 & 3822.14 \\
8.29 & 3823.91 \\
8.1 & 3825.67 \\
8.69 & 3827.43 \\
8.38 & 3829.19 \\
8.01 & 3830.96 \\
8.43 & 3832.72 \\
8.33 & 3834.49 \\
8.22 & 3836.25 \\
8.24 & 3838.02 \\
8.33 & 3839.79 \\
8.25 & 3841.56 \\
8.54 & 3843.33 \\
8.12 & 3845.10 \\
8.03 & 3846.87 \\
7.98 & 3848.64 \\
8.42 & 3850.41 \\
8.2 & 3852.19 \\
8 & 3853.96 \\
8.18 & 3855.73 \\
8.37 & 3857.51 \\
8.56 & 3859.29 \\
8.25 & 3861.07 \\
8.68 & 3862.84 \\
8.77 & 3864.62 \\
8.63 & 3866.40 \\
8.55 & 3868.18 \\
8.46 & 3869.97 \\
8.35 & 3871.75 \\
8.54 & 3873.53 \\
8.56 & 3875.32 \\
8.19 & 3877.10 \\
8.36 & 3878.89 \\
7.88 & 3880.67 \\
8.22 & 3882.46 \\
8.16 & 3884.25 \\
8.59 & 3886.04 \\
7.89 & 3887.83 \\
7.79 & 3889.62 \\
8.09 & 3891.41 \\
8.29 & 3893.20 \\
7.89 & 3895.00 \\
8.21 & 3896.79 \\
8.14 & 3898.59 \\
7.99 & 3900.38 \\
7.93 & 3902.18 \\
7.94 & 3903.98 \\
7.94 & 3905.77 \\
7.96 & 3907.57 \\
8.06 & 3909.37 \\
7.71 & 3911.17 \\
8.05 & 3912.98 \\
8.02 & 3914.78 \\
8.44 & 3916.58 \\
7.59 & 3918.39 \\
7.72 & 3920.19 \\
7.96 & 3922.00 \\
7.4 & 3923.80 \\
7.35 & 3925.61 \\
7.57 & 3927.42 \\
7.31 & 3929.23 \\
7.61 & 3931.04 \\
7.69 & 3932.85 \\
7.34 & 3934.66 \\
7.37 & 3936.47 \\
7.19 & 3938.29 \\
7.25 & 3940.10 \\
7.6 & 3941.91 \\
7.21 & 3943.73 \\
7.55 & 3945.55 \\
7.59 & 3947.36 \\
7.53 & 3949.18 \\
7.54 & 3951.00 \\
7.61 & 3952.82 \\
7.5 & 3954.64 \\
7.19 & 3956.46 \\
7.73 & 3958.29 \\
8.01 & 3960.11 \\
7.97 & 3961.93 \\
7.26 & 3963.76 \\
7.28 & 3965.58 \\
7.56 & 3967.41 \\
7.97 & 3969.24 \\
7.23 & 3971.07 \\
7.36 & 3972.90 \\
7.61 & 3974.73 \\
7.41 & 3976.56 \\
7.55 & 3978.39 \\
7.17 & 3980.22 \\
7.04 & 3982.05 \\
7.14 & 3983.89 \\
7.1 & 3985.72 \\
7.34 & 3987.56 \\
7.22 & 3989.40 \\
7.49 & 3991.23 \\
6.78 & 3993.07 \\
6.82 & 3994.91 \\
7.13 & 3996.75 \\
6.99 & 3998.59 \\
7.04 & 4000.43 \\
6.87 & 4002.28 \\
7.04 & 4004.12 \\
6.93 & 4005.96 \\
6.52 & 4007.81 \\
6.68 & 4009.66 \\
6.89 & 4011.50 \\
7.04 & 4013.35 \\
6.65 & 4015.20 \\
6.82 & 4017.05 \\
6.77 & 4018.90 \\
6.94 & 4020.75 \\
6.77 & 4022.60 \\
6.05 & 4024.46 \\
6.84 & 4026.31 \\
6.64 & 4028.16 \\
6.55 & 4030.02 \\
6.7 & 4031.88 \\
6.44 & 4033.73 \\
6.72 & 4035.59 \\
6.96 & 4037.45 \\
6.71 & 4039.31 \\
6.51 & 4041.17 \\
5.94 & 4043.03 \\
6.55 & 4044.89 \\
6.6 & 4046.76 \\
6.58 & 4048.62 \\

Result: 7.6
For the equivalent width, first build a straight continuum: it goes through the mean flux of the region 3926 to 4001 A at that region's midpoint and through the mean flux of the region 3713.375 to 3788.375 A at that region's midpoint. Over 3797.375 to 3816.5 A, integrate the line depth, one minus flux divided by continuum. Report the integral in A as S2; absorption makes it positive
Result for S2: 0.8 A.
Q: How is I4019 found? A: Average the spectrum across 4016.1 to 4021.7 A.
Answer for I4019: 6.85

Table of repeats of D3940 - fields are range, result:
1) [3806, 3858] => 8.27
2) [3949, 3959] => 7.51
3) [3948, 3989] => 7.46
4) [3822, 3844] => 8.29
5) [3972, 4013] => 7.1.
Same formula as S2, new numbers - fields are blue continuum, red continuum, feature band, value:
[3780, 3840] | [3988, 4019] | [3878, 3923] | -1.75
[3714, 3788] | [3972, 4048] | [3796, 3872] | 1.41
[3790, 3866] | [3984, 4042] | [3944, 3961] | -0.54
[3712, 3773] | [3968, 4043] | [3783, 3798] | 0.44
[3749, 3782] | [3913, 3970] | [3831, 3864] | 0.69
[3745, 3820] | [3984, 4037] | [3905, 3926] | -0.46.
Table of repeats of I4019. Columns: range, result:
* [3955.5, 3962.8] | 7.72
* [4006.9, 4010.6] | 6.61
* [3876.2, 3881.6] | 8.15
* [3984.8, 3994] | 7.19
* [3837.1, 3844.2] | 8.33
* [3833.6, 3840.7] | 8.27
